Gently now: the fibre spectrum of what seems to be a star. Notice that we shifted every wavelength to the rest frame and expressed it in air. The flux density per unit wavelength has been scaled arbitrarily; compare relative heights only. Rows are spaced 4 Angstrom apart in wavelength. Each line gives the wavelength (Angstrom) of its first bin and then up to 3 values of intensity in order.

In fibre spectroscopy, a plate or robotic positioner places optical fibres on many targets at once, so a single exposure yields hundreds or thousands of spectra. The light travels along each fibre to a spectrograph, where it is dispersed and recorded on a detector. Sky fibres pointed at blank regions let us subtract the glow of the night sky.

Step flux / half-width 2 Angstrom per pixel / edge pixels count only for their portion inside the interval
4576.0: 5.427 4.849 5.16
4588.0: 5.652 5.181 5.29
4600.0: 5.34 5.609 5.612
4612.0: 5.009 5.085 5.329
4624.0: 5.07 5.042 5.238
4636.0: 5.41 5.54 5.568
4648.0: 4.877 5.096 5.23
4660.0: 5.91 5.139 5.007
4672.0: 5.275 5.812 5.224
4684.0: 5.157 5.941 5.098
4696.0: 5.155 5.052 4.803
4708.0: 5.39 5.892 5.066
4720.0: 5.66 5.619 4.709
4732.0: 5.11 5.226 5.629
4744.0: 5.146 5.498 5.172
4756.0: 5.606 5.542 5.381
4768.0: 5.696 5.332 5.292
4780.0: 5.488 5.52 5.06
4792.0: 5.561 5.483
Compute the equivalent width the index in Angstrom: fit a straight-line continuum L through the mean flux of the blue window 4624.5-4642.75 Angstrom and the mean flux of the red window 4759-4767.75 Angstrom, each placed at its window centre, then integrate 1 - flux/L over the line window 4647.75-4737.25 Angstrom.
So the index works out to 1.7 Angstrom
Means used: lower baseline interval 5.3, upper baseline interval 5.5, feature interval 5.29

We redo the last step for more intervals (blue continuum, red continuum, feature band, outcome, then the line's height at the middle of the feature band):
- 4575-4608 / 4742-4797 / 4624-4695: 0.56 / 5.36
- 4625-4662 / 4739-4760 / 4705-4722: -0.26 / 5.38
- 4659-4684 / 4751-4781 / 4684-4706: 0.70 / 5.38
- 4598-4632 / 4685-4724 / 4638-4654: 0.06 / 5.29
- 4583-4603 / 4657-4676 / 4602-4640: 0.55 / 5.36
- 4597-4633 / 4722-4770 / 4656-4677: -0.36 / 5.3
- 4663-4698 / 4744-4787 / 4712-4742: 0.28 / 5.38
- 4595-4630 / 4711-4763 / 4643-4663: -0.07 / 5.3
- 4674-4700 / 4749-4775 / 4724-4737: 0.78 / 5.42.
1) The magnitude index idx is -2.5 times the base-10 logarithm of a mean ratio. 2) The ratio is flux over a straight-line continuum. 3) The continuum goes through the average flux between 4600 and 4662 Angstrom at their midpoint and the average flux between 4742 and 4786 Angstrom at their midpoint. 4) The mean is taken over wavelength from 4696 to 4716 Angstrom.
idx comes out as 0.03 mag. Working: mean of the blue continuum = 5.31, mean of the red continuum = 5.42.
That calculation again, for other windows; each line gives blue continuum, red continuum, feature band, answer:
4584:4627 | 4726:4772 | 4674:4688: -0.031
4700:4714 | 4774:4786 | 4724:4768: 0.009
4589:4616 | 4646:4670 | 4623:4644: -0.007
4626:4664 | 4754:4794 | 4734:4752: 0.013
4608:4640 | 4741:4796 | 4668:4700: -0.007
